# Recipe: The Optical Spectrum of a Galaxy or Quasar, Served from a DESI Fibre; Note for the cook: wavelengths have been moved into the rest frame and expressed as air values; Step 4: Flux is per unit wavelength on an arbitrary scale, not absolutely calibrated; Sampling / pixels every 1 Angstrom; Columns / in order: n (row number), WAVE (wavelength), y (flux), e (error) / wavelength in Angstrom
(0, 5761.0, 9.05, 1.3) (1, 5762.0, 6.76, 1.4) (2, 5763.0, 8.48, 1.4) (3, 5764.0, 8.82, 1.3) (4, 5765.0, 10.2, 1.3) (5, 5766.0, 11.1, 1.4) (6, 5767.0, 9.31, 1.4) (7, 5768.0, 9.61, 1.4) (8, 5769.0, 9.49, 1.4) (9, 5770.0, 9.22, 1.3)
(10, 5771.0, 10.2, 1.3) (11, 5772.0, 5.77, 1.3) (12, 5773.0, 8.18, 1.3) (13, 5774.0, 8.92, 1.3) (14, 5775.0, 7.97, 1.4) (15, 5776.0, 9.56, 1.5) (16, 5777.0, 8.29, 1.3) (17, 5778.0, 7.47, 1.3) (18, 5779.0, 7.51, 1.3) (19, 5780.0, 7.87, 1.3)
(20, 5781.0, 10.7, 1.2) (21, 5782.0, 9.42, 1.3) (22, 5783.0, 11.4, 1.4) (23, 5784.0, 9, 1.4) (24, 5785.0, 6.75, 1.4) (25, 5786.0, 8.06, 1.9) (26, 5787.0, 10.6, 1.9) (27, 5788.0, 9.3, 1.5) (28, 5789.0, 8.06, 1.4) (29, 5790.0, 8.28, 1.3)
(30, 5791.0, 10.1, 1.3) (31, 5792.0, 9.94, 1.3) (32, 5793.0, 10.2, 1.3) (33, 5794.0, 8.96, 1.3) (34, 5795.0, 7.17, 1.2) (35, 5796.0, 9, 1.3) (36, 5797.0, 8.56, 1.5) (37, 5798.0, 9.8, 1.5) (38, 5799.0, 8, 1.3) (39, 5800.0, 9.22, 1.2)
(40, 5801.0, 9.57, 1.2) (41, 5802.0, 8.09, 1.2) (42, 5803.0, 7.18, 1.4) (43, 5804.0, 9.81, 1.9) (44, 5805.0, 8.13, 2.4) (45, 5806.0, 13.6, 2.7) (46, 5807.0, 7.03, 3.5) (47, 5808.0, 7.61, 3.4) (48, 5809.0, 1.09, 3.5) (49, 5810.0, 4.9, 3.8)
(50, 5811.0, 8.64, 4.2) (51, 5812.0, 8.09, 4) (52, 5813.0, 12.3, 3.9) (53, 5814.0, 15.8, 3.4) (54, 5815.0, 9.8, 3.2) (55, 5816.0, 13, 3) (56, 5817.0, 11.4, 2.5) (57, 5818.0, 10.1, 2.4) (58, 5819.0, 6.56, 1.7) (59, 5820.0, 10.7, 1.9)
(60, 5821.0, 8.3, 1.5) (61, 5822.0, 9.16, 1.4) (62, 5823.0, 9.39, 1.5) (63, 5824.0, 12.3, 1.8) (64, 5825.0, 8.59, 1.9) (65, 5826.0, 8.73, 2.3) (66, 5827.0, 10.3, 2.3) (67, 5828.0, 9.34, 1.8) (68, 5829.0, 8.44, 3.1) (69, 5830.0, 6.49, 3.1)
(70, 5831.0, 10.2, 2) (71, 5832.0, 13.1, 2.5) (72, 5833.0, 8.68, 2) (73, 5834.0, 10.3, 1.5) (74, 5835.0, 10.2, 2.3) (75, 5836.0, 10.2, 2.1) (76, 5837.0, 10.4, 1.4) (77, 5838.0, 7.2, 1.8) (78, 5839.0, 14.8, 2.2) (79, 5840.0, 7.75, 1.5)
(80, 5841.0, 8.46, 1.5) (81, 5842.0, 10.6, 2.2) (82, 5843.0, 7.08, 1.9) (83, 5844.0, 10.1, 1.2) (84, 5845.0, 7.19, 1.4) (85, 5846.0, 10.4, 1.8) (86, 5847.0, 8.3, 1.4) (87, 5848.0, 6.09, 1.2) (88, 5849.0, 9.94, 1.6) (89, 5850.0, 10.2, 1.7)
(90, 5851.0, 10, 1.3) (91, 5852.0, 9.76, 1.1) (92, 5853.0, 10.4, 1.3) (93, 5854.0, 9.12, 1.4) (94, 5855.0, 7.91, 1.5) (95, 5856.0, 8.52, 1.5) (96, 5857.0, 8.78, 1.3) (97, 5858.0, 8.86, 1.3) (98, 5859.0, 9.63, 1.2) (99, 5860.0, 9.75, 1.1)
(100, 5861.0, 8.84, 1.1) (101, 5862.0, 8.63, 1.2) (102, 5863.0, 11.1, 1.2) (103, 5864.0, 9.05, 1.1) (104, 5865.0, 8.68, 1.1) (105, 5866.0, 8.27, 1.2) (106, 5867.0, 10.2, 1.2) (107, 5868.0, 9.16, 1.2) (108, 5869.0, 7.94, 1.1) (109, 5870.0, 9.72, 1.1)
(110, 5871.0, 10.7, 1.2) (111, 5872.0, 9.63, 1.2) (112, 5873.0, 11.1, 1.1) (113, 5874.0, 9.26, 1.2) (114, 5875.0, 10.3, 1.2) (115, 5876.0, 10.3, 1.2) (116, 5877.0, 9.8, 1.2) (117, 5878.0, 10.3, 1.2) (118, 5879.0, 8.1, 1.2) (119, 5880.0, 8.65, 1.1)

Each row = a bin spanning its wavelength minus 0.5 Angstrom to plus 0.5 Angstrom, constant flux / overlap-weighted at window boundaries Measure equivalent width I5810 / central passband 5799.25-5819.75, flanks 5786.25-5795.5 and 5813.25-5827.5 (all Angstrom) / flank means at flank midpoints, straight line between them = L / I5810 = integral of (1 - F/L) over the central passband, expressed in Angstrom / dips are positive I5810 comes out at 1.7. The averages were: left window 9.15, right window 10.3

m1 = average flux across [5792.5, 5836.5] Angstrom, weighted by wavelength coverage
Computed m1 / 9.27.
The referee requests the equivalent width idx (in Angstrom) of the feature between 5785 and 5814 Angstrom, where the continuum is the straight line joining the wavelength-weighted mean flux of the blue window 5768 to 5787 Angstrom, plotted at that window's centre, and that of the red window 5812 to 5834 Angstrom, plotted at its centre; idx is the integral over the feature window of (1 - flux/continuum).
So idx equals 2.1 Angstrom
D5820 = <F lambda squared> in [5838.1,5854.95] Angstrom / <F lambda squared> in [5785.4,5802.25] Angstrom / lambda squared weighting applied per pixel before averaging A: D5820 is 1.05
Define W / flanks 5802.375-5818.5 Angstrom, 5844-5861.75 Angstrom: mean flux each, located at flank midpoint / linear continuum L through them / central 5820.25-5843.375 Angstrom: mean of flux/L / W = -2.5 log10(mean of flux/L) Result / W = -0.05 mag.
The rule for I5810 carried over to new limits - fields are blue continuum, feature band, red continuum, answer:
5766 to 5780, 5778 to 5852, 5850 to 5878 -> -1.5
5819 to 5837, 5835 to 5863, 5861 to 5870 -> 0.2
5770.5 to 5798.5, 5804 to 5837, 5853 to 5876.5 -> -1.4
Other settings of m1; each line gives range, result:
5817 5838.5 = 9.51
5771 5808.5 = 8.8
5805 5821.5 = 9.27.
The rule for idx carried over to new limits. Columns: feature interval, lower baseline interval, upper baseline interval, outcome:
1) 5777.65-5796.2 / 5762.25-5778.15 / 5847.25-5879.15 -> 0.10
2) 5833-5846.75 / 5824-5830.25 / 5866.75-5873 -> -0.48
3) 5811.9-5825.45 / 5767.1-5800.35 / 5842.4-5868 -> -2.26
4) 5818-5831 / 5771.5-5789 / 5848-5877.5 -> -0.07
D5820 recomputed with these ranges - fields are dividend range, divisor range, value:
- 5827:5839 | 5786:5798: 1.09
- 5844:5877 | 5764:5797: 1.07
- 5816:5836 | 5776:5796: 1.10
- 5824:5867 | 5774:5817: 1.06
